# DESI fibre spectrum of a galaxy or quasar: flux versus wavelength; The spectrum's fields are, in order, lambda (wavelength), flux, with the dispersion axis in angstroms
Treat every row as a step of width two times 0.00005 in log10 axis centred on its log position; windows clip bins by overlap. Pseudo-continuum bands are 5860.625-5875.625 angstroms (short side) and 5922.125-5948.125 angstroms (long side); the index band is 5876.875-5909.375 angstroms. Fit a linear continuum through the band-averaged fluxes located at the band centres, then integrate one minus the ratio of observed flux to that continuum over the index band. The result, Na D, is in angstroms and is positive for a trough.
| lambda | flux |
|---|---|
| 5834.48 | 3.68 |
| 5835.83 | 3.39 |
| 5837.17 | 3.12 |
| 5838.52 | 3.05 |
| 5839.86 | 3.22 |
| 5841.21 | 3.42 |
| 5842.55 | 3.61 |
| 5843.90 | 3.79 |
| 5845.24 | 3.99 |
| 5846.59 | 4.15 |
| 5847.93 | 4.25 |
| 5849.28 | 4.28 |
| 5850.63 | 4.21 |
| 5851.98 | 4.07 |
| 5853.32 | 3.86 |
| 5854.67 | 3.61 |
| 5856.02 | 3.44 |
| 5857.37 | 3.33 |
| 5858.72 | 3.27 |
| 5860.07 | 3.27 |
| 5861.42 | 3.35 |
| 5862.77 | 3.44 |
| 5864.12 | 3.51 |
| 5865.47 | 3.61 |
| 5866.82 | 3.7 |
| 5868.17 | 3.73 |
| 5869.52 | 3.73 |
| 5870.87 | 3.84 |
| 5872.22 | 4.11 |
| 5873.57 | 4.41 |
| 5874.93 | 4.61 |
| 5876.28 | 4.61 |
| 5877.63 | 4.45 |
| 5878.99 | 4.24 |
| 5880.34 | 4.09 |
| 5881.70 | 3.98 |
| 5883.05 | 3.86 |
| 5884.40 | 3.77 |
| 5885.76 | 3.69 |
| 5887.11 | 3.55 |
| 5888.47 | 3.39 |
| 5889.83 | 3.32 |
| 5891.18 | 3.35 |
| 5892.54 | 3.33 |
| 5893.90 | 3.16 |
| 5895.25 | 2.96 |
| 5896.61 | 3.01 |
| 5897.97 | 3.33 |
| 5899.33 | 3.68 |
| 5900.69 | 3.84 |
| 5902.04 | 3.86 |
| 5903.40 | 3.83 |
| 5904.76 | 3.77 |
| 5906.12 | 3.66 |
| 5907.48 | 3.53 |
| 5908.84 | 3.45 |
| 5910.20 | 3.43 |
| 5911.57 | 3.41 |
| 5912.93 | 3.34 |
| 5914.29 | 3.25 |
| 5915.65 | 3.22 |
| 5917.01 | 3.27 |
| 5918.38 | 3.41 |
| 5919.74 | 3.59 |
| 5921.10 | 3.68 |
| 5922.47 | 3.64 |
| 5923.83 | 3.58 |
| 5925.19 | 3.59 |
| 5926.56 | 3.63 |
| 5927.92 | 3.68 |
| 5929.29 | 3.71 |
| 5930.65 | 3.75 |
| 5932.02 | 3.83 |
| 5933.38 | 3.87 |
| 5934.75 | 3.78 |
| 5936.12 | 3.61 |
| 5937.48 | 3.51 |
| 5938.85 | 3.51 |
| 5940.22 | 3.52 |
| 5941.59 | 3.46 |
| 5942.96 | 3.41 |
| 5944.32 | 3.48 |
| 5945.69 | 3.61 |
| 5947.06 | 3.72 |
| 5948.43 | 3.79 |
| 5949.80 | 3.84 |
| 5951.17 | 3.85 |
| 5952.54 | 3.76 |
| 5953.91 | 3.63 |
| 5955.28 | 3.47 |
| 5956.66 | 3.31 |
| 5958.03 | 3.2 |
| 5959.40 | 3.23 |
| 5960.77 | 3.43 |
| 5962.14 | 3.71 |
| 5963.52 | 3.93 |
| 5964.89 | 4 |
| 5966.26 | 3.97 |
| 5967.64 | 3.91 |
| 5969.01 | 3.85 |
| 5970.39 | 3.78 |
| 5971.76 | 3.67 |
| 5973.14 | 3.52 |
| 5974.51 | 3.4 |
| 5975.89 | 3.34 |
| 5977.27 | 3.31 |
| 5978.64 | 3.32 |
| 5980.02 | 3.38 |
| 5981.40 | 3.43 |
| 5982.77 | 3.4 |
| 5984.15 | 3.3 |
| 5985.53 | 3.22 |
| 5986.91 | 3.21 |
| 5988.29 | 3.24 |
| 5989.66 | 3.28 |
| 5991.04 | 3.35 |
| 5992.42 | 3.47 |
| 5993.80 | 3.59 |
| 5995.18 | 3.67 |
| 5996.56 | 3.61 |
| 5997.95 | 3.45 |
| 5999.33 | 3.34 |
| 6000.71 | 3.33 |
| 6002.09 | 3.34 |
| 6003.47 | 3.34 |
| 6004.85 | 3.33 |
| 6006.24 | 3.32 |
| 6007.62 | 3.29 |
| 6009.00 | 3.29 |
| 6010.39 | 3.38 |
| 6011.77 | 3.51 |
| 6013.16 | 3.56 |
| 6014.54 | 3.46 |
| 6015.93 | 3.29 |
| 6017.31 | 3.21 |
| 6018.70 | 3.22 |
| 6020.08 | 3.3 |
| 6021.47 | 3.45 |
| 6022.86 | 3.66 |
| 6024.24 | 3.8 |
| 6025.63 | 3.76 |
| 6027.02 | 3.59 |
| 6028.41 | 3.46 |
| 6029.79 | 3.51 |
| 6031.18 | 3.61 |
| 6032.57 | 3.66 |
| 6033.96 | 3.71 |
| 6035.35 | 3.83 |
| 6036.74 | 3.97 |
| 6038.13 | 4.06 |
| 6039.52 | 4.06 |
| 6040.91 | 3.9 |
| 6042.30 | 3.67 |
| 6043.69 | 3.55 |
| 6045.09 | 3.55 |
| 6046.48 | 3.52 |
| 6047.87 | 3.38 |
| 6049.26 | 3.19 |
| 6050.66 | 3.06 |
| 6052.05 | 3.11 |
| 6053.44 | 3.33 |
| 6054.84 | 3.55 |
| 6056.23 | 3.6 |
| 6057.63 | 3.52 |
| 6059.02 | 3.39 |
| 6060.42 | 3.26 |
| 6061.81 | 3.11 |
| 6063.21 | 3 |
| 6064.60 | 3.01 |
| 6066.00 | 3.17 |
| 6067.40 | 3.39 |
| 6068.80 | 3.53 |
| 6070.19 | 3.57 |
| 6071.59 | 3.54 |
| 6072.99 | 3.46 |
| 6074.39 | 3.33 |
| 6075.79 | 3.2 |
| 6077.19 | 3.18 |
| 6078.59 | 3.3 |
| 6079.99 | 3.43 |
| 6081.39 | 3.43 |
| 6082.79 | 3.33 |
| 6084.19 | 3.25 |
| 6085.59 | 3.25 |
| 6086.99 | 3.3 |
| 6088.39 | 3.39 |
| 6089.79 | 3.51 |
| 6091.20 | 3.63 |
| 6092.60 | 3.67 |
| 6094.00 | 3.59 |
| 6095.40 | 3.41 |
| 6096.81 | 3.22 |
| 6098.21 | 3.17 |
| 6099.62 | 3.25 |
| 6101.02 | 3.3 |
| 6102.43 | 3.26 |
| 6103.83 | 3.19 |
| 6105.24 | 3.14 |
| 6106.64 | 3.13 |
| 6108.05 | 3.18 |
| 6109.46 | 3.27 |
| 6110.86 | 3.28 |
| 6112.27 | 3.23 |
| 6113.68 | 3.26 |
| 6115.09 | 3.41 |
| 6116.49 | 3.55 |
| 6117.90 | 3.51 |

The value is 1.02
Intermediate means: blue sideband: 3.82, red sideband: 3.63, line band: 3.63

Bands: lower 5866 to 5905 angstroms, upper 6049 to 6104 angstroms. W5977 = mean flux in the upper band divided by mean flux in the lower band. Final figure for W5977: 0.89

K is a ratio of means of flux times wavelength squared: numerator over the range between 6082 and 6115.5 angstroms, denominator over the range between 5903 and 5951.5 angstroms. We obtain 1.0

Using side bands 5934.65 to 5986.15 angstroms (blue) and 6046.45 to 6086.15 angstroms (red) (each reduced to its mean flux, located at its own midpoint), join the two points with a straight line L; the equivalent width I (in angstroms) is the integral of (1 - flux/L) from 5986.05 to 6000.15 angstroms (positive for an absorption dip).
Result 0.3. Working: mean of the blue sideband 3.57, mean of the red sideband 3.32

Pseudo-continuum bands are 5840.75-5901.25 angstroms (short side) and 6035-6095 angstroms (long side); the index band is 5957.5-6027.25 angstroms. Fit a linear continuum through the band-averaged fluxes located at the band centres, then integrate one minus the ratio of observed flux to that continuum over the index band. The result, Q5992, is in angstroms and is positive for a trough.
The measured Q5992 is 1.6 angstroms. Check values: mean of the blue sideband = 3.74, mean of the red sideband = 3.44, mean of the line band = 3.47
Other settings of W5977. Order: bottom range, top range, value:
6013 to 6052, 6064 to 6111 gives 0.93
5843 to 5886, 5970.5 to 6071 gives 0.89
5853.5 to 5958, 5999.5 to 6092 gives 0.95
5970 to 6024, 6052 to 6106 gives 0.98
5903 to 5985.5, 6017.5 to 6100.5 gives 0.97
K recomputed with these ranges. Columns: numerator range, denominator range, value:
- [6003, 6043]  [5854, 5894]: 1.00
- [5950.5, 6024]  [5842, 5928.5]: 0.98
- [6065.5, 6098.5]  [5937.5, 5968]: 0.98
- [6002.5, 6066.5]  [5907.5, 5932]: 1.02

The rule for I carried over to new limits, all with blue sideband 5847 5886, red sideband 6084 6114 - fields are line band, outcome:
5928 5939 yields 0.03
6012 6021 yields 0.42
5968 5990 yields 1.10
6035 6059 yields -0.90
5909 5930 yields 1.42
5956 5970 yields -0.06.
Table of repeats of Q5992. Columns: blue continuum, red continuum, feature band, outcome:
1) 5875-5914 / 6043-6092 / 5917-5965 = -0.6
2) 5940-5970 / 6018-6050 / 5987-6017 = 2.0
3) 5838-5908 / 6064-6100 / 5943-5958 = -0.1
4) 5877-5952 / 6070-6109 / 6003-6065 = -1.0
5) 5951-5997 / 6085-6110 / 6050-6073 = 0.4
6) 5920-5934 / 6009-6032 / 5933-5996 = 1.1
